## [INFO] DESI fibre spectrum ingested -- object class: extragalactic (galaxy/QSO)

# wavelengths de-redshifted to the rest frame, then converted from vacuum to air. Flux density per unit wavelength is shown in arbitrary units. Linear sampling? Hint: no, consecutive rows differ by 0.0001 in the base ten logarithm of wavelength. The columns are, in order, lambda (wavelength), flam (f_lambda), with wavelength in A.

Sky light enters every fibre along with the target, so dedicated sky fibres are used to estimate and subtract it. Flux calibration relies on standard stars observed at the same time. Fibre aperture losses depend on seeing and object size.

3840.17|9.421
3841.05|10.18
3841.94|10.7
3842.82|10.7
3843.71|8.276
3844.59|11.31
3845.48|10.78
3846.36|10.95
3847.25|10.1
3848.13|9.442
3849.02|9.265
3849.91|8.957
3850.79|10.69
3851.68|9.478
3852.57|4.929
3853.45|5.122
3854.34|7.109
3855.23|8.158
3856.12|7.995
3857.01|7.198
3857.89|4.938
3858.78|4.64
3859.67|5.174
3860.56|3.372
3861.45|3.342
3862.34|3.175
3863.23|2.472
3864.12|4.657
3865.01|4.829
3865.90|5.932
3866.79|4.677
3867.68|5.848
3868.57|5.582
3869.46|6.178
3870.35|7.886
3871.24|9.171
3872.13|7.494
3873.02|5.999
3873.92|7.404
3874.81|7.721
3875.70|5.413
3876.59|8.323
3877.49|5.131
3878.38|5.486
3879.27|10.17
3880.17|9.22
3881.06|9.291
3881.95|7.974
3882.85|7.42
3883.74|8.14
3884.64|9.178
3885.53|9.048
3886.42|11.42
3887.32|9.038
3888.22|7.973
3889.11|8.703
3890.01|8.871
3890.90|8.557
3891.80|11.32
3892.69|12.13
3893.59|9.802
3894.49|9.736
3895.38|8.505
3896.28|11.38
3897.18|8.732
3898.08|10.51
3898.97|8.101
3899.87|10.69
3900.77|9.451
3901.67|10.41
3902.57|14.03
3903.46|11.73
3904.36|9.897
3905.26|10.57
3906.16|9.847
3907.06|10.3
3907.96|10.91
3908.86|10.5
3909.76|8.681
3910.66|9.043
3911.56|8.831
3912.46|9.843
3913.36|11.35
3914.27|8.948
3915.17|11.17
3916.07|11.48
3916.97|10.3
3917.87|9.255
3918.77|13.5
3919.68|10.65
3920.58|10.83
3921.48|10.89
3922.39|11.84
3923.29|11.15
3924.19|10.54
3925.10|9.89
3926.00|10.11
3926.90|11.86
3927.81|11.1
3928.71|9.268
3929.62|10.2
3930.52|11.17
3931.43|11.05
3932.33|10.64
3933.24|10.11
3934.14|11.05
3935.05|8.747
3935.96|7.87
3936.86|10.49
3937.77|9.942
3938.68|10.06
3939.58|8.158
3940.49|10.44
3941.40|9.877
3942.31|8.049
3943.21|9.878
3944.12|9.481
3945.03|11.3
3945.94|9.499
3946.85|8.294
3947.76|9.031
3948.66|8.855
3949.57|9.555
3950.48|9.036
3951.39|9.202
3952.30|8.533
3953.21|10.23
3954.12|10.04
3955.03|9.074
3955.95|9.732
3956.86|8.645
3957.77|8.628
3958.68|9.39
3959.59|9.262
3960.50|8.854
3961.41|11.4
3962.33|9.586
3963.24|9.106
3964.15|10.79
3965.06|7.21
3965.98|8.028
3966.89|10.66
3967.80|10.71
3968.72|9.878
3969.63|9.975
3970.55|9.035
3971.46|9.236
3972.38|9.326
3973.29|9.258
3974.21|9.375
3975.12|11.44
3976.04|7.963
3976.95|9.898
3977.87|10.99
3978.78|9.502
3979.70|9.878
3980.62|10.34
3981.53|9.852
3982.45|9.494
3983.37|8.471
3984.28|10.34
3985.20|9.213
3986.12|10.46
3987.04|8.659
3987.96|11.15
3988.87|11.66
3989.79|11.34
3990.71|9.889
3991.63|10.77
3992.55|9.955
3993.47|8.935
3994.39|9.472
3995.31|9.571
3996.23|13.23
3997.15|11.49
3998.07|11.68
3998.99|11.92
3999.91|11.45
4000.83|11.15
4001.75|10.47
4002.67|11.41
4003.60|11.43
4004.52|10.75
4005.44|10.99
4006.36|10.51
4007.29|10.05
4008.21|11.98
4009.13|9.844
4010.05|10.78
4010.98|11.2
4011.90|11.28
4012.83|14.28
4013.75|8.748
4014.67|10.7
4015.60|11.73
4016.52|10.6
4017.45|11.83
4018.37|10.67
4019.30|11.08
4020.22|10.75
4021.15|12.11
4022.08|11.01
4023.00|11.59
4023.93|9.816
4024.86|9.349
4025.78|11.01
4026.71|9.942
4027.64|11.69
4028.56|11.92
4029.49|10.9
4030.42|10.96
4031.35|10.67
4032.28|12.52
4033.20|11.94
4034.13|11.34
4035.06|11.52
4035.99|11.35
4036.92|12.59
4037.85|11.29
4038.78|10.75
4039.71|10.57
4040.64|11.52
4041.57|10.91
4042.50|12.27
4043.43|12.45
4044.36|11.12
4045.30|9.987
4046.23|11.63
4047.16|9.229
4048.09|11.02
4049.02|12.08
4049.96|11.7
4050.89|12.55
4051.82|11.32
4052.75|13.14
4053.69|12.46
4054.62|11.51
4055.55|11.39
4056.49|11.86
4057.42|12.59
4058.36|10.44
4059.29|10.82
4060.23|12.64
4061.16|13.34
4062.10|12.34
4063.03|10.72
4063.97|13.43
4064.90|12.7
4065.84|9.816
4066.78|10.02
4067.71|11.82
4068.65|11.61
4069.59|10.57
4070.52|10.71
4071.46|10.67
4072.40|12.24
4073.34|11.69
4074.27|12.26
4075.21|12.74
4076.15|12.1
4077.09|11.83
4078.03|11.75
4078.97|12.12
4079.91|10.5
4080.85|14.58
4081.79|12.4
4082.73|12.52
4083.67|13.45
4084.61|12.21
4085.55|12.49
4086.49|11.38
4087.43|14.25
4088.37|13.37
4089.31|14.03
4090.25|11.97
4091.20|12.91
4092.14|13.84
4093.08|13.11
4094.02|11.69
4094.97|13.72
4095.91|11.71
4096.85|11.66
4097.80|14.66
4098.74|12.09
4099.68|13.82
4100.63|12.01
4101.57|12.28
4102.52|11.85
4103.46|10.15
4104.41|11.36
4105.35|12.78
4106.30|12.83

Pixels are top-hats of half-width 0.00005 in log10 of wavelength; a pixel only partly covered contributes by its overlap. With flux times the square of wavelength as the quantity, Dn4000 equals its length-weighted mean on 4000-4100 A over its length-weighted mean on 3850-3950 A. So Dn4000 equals 1.42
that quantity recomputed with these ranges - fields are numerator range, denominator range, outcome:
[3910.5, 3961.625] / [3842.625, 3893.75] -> 1.35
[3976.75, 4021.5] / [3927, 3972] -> 1.14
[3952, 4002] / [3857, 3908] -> 1.30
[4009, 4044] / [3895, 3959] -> 1.18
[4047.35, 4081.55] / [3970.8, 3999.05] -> 1.21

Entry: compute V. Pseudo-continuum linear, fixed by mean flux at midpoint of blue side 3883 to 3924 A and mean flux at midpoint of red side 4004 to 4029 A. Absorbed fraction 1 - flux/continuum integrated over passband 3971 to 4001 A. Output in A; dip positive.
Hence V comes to 1.5 A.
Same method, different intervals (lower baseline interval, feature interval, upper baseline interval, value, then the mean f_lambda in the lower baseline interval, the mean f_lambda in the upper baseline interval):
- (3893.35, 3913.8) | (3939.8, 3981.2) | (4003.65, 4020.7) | 4.19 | 10.1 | 11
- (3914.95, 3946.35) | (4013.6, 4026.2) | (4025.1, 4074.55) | 0.41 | 10.3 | 11.5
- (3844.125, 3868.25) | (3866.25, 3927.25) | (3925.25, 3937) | -4.26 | 6.83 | 10.3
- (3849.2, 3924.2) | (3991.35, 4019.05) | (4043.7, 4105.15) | -0.57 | 8.53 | 12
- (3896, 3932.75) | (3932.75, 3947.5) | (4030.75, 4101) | 1.61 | 10.5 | 12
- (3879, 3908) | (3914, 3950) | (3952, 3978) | -2.00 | 9.77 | 9.51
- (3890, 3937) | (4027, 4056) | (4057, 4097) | 0.70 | 10.4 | 12.2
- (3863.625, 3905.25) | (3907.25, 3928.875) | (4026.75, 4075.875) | -3.35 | 8.48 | 11.6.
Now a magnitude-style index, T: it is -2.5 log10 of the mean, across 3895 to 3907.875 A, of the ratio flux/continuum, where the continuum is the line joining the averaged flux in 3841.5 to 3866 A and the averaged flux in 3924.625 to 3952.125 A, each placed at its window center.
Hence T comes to -0.19 mag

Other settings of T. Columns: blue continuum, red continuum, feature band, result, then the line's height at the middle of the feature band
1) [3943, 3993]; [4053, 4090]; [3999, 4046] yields -0.023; 10.9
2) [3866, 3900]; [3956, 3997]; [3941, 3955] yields -0.003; 9.36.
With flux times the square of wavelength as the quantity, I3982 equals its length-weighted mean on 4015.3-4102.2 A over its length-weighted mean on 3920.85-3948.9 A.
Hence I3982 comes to 1.25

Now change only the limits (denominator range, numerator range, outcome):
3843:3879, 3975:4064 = 1.73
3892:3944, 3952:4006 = 1.01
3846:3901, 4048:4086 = 1.70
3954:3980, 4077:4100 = 1.42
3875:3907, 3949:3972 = 1.05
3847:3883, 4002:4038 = 1.79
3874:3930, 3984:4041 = 1.19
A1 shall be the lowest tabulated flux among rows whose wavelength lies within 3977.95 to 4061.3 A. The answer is 8.471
